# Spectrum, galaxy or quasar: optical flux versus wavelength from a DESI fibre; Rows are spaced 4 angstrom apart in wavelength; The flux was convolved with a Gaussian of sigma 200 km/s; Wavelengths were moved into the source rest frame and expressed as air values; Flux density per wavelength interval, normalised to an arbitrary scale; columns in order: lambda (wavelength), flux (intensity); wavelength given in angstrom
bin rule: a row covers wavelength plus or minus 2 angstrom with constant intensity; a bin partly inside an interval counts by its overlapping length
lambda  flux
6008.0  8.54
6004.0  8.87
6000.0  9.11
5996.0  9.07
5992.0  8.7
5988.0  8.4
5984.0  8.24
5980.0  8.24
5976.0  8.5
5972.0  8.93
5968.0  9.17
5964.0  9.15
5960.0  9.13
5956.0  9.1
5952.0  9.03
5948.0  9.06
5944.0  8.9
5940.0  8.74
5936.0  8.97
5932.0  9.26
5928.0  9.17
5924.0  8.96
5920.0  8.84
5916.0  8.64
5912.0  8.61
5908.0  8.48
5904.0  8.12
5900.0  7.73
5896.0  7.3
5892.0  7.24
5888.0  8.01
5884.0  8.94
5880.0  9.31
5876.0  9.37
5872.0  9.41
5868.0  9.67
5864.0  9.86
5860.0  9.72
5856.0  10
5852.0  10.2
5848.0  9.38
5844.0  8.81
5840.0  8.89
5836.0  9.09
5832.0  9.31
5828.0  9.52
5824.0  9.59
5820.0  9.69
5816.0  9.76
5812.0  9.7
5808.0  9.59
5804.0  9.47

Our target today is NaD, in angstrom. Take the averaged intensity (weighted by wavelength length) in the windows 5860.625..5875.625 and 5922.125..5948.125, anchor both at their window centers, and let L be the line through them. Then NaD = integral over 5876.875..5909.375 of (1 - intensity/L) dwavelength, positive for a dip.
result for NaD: 4.2 angstrom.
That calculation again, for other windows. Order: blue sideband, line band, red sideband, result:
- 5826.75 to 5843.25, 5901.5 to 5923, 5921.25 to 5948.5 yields 1.2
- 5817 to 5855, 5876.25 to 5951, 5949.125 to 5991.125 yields 3.7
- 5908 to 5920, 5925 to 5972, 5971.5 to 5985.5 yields -2.9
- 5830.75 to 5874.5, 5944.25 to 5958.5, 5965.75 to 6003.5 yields -0.2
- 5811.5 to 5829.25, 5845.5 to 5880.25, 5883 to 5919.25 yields -3.2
